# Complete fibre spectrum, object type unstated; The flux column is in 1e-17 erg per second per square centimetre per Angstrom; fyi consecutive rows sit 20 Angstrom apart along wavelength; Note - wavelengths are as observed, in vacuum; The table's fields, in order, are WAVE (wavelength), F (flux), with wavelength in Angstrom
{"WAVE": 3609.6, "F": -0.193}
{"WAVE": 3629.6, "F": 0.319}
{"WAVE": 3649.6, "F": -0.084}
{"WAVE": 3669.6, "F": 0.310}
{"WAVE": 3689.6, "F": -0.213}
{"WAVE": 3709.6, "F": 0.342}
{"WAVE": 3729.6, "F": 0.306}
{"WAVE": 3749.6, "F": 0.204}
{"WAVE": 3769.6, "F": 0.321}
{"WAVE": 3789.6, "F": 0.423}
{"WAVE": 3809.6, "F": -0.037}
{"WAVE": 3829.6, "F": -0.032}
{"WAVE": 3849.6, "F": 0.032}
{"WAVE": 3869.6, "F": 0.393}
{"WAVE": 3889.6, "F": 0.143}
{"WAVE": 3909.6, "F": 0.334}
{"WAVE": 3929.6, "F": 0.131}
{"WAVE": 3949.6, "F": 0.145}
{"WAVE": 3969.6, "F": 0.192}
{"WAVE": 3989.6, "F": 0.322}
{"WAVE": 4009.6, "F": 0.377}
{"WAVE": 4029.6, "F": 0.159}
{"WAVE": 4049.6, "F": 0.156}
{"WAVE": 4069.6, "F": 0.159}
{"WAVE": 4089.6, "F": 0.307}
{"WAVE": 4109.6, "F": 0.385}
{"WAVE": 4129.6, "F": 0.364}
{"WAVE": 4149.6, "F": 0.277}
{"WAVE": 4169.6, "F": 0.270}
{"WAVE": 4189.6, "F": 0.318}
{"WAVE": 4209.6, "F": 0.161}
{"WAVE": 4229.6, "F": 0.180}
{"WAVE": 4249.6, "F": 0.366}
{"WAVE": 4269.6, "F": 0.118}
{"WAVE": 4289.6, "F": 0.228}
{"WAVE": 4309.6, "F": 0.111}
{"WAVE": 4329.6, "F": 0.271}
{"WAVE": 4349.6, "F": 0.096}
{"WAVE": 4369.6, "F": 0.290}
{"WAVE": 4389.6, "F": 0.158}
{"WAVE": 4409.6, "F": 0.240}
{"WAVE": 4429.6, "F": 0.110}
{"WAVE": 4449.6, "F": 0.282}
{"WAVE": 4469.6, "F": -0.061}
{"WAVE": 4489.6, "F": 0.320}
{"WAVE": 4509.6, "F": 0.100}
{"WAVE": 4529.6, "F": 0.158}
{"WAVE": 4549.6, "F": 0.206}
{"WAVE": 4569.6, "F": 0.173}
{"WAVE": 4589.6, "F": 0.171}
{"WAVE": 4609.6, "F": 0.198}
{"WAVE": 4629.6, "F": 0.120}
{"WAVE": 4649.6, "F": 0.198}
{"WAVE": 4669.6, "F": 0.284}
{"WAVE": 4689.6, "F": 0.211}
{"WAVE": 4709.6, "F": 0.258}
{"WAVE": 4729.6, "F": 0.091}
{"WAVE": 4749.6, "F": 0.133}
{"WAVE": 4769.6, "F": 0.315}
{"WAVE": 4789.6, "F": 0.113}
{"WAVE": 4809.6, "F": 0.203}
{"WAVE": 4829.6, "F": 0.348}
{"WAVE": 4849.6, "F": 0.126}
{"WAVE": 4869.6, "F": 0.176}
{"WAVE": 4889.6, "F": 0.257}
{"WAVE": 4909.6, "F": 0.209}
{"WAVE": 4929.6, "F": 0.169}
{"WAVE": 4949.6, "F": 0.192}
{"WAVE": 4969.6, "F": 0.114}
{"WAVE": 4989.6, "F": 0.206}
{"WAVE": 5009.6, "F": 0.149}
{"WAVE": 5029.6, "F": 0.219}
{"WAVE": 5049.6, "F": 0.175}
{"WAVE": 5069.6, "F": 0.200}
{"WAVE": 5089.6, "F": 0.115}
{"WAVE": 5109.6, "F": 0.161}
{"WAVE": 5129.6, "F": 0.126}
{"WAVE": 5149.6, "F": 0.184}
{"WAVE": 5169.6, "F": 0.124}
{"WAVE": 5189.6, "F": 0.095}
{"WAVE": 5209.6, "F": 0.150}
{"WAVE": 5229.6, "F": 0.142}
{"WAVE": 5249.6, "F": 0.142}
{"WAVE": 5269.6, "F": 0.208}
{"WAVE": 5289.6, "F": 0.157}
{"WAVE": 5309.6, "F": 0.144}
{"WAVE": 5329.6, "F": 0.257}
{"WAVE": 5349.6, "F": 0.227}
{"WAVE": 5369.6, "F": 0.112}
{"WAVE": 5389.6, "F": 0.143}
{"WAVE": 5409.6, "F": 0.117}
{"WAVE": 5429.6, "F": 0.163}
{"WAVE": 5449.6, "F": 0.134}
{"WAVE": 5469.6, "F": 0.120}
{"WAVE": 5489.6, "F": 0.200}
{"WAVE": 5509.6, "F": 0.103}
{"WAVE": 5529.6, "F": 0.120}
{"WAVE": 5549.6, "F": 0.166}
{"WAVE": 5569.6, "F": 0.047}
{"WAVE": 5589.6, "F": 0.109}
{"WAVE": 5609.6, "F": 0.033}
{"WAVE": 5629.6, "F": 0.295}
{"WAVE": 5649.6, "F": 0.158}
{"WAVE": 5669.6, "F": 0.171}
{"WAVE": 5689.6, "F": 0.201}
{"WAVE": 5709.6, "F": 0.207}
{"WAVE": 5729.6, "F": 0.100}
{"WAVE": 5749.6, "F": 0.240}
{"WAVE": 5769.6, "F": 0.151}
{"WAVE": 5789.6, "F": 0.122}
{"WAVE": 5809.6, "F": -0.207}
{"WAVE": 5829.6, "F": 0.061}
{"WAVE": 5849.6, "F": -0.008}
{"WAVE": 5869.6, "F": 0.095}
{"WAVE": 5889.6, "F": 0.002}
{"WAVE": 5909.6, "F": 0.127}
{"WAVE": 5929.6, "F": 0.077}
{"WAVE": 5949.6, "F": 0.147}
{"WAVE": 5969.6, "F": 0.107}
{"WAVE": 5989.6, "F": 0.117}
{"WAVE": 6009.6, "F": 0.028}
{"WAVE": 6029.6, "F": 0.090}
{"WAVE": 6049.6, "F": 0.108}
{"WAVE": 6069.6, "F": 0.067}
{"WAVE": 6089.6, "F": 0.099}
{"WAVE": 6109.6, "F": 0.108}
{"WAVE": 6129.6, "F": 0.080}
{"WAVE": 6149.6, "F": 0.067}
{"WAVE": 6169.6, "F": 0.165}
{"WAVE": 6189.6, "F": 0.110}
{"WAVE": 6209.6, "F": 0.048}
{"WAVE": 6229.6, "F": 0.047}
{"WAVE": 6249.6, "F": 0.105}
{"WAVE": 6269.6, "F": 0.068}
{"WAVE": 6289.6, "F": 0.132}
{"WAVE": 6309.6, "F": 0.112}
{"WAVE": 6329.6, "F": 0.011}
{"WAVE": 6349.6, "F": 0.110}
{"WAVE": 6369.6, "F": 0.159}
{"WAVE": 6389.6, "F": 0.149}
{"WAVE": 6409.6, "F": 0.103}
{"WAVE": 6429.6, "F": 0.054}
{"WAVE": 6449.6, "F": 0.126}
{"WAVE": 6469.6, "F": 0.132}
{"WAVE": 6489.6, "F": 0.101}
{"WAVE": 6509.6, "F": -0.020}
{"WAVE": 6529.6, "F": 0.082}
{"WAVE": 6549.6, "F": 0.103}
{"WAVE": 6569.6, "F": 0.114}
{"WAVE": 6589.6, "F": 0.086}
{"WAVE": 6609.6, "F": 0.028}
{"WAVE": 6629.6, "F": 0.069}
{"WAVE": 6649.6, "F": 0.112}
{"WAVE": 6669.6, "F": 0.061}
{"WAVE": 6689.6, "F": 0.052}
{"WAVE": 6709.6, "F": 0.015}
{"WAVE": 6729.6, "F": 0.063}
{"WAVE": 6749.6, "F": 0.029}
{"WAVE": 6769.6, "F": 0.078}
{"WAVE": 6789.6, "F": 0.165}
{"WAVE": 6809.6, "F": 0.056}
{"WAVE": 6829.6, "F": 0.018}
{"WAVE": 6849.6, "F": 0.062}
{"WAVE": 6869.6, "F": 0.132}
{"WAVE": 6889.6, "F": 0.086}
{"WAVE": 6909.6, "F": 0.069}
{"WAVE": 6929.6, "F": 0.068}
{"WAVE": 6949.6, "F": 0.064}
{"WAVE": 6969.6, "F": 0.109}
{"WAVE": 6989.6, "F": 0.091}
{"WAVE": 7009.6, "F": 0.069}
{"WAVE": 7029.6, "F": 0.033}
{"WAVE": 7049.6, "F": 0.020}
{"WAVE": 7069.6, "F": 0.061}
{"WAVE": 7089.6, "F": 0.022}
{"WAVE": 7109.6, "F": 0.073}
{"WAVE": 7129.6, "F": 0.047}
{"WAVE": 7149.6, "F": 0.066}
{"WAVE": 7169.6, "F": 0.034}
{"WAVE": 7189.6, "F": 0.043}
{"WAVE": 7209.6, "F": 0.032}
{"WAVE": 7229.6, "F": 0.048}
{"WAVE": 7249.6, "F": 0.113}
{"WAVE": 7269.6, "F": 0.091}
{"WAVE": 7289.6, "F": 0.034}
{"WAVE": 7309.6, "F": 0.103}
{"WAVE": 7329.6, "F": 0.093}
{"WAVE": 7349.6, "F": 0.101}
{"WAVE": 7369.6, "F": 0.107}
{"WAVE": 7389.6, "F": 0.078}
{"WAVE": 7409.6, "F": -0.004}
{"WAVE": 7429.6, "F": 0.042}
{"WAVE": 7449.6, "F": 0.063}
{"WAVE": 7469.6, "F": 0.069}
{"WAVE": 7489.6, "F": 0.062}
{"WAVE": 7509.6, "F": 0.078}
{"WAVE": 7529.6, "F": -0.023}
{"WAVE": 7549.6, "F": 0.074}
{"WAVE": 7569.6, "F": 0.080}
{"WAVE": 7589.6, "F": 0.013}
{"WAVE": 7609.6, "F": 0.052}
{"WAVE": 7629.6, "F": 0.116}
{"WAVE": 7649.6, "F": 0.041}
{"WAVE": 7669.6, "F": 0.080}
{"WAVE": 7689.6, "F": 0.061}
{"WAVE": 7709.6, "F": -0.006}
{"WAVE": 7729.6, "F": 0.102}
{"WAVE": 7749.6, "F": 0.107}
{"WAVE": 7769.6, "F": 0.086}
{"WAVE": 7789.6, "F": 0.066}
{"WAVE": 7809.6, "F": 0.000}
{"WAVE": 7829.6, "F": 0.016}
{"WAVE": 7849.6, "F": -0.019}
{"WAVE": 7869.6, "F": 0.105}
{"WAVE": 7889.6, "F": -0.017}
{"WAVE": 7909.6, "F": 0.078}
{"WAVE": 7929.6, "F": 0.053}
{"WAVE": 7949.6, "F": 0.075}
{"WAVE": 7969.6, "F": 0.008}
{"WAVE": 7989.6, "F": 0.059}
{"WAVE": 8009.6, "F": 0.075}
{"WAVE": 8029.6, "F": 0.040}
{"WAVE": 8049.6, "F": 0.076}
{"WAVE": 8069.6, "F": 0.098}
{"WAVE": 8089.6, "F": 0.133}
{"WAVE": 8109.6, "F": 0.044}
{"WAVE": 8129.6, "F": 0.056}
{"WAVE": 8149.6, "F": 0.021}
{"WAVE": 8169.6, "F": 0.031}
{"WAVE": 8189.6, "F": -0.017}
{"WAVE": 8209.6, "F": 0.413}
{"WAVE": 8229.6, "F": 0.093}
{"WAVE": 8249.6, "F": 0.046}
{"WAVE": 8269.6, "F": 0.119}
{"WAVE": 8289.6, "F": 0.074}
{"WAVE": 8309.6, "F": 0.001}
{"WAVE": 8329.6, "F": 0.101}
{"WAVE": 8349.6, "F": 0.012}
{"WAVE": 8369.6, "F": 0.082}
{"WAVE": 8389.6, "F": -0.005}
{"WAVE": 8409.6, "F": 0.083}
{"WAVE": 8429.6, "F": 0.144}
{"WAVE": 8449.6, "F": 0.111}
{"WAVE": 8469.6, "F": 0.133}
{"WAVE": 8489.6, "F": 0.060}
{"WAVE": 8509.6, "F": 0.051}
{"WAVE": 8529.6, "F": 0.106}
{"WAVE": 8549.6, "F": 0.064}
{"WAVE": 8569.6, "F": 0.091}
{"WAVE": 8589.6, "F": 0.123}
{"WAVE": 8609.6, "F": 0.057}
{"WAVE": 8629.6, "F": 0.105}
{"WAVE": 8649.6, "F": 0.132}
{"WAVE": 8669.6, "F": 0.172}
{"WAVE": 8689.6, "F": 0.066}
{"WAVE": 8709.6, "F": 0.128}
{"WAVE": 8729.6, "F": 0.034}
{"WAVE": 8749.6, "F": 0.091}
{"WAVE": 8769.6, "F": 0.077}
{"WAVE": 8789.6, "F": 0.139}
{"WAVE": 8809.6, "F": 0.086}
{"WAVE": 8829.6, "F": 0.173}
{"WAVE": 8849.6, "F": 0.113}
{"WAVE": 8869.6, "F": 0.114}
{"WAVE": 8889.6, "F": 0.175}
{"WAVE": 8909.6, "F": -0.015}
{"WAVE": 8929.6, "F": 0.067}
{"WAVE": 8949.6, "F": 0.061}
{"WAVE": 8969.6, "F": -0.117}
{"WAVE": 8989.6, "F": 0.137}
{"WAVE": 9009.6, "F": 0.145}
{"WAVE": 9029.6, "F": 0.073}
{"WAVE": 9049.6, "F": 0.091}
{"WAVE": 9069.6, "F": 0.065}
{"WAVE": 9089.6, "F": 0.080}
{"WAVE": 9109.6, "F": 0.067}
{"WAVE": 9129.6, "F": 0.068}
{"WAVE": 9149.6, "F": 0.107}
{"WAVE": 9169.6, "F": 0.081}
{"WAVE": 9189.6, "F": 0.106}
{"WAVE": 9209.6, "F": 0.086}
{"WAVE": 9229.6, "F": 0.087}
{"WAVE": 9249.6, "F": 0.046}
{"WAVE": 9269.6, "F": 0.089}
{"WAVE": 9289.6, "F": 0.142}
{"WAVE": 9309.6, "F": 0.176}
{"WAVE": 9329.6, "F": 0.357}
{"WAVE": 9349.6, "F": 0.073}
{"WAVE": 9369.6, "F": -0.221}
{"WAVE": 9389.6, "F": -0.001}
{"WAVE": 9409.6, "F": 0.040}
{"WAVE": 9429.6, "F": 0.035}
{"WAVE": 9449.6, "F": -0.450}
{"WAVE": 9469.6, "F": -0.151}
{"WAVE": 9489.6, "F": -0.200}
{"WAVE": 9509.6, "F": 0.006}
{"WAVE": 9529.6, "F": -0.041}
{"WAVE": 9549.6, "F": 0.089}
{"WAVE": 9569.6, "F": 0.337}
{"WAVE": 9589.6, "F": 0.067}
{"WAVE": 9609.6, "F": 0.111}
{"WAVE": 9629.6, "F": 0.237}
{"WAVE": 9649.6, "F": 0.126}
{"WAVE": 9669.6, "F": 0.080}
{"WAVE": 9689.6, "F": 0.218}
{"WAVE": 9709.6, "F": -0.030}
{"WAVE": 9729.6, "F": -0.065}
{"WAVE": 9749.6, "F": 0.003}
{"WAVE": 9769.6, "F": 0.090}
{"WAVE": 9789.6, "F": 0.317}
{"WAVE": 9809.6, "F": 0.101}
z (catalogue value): 1.201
